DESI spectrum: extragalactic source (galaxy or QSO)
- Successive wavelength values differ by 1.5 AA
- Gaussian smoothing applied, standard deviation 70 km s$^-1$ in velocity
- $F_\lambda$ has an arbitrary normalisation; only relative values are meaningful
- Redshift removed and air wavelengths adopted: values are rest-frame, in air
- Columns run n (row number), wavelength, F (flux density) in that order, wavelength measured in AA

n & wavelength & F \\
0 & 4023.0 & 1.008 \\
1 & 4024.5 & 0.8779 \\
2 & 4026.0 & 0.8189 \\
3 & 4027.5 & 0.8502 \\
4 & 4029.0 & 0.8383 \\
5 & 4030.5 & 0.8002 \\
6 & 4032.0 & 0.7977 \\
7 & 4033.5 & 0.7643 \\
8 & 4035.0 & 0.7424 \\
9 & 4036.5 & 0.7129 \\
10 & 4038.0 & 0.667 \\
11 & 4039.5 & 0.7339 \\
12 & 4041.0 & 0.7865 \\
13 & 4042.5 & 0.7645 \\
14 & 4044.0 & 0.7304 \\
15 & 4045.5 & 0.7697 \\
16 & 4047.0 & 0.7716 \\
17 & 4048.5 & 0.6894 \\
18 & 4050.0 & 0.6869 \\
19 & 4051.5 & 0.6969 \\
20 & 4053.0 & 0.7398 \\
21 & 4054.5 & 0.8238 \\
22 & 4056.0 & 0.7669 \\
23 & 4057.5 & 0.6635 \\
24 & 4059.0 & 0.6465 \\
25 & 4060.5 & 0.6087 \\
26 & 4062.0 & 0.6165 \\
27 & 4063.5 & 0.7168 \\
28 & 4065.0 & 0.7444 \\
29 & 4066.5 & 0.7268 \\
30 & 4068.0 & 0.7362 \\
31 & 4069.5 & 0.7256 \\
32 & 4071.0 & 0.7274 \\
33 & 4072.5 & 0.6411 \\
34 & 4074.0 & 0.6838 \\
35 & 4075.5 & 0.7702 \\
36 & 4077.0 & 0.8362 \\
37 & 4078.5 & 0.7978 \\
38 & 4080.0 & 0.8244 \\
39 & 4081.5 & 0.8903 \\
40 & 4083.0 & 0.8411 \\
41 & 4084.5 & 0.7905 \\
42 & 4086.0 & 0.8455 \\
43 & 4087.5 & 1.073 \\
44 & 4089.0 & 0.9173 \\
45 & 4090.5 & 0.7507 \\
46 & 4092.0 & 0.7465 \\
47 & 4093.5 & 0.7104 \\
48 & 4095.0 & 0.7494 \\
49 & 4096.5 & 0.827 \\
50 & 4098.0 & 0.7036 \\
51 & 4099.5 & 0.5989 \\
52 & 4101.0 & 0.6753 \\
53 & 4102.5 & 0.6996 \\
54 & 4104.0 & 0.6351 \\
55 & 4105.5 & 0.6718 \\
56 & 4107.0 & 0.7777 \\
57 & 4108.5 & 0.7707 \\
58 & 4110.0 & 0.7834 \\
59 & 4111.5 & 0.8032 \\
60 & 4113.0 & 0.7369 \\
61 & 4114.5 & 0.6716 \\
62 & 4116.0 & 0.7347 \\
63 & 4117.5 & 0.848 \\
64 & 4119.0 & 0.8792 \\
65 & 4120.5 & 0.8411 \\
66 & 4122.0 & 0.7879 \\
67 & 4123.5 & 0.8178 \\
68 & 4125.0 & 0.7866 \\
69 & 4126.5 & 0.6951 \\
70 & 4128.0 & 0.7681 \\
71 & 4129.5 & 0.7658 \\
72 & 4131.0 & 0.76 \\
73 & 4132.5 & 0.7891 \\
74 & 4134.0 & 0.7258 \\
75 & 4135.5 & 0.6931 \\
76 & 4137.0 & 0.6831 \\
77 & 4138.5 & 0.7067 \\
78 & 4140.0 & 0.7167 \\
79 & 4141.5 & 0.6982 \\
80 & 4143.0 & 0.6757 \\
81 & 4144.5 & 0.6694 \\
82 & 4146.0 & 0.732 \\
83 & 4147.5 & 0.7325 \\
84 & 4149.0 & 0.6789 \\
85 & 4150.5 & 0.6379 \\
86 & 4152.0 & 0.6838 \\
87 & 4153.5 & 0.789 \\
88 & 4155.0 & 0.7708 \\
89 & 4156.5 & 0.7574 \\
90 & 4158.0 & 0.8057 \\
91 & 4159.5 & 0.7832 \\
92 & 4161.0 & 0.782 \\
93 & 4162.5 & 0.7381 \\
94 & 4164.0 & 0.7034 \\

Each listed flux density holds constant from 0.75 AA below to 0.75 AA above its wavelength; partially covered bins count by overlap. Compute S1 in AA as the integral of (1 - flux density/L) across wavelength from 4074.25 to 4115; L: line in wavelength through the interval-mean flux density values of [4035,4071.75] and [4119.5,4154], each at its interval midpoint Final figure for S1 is -2.68 AA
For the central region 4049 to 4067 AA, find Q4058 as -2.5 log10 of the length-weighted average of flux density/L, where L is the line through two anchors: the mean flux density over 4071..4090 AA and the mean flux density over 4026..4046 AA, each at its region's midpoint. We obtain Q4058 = 0.13 mag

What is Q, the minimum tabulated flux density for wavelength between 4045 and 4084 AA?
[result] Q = 0.6087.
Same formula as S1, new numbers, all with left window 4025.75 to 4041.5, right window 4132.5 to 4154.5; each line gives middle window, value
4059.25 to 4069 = 0.8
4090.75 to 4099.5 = 0.0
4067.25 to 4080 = 0.1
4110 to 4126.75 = -1.5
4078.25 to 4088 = -1.6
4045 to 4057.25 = 0.4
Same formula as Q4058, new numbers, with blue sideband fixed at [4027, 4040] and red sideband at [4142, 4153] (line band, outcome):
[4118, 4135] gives -0.12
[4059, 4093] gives -0.05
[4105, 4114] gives -0.06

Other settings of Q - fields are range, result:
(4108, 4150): 0.6694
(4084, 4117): 0.5989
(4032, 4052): 0.667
